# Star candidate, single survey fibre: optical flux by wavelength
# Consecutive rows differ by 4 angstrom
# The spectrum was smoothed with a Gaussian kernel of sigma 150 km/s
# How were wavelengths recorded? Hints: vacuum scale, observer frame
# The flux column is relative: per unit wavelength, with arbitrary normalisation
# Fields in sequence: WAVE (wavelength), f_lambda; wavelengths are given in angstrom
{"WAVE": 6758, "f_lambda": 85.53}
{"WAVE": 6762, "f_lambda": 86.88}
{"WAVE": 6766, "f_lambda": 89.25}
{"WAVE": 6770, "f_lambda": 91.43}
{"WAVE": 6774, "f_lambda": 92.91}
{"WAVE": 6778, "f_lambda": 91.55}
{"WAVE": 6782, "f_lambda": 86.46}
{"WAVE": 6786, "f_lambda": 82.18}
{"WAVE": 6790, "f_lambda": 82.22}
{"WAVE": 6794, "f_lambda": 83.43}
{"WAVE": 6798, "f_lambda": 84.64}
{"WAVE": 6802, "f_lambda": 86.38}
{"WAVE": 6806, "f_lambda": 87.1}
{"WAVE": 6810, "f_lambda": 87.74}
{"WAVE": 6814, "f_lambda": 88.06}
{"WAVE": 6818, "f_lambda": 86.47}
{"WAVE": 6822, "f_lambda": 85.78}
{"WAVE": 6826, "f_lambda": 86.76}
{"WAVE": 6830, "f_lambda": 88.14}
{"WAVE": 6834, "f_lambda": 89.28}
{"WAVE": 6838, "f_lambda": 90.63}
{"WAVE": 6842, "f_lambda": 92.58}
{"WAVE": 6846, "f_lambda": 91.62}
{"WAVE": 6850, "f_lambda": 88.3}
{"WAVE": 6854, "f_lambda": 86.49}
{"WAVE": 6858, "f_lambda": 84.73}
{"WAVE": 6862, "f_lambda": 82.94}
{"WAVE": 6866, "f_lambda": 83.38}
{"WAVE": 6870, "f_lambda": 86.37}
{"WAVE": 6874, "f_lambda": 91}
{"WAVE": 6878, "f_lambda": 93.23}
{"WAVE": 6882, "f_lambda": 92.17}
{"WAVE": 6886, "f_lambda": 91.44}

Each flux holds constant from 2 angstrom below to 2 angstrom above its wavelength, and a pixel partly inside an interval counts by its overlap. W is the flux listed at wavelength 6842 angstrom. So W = 92.58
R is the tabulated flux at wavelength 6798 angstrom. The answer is 84.64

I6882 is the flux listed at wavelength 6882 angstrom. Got 92.17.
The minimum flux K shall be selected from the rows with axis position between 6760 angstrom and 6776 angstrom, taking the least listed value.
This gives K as 86.88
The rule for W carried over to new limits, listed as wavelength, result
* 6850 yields 88.3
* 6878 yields 93.23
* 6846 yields 91.62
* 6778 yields 91.55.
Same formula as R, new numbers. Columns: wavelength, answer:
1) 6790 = 82.22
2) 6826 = 86.76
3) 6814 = 88.06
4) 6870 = 86.37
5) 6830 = 88.14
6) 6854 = 86.49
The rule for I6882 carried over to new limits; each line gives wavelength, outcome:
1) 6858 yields 84.73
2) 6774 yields 92.91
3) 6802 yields 86.38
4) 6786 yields 82.18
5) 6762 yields 86.88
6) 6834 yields 89.28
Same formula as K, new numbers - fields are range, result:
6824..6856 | 86.49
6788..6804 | 82.22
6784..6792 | 82.18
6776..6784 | 86.46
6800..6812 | 86.38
